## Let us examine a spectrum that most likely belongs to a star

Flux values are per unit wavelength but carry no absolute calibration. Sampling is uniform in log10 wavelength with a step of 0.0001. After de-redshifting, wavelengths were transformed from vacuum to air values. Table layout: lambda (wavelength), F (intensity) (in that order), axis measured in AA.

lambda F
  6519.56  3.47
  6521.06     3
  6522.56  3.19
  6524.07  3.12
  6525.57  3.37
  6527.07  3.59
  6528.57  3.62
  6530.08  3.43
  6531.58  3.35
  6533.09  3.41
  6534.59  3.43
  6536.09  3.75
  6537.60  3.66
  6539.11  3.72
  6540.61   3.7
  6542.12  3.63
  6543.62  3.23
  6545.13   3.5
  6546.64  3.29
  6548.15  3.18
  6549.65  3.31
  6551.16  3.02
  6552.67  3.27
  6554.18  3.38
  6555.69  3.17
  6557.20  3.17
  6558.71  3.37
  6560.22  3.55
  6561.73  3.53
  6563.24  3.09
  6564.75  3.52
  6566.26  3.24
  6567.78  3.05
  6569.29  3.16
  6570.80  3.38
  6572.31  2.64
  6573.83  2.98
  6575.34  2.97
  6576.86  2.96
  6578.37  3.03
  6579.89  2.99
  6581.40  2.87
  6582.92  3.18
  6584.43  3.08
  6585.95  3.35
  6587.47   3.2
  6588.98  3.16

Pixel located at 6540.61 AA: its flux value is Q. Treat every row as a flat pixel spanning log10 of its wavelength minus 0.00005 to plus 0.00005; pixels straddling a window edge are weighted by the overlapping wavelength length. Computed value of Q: 3.7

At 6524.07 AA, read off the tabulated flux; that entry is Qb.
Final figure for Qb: 3.12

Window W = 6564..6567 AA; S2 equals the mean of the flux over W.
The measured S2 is 3.38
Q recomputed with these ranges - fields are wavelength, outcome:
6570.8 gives 3.38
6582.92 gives 3.18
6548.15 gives 3.18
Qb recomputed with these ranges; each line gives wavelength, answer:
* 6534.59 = 3.43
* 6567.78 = 3.05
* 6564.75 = 3.52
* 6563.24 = 3.09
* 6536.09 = 3.75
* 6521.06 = 3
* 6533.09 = 3.41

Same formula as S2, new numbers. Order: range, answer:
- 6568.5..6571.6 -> 3.27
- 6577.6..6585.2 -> 3.03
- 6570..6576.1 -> 2.99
